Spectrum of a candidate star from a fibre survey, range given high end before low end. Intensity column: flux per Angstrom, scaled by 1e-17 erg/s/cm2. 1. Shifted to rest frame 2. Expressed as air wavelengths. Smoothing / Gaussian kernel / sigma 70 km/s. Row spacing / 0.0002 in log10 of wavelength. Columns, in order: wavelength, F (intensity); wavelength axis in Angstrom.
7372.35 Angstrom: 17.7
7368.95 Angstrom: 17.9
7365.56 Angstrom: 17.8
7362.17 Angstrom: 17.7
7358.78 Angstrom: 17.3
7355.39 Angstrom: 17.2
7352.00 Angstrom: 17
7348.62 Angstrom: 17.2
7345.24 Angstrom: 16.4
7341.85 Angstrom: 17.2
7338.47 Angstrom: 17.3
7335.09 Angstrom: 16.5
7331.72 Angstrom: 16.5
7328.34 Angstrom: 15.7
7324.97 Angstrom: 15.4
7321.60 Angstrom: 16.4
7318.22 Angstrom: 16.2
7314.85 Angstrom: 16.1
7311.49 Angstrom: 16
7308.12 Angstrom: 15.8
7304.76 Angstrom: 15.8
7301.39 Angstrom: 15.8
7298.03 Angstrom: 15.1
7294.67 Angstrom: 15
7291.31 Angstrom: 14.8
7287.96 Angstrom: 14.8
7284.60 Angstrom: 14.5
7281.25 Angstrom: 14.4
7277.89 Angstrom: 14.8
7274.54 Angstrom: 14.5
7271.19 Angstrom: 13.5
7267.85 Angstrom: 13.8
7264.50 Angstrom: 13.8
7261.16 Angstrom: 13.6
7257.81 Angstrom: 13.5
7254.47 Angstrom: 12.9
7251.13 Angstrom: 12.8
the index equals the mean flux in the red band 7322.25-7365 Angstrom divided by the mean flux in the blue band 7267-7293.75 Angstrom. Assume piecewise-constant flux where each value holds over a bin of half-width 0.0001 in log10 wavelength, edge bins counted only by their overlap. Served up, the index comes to 1.2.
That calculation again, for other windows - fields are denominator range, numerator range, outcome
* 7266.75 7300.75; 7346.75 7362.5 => 1.18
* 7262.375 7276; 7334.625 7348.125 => 1.22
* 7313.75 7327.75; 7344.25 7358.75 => 1.06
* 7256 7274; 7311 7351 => 1.20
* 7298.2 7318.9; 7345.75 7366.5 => 1.09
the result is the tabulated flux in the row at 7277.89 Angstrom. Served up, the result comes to 14.8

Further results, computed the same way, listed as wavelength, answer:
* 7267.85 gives 13.8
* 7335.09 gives 16.5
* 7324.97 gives 15.4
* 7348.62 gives 17.2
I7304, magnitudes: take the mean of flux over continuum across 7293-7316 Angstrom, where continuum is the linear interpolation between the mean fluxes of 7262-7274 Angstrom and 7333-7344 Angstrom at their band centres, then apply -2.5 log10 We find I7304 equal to -0.02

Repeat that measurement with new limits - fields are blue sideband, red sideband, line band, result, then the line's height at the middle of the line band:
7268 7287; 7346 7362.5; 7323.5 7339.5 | 0.006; 16.3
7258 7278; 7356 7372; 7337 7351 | -0.010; 16.9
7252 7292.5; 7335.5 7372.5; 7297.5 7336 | -0.011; 15.8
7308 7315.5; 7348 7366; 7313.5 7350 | 0.010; 16.6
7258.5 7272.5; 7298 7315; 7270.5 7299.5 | 0.003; 14.7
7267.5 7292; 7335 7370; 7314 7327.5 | 0.001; 16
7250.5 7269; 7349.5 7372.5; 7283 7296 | -0.011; 14.6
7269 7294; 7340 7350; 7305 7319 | -0.024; 15.7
